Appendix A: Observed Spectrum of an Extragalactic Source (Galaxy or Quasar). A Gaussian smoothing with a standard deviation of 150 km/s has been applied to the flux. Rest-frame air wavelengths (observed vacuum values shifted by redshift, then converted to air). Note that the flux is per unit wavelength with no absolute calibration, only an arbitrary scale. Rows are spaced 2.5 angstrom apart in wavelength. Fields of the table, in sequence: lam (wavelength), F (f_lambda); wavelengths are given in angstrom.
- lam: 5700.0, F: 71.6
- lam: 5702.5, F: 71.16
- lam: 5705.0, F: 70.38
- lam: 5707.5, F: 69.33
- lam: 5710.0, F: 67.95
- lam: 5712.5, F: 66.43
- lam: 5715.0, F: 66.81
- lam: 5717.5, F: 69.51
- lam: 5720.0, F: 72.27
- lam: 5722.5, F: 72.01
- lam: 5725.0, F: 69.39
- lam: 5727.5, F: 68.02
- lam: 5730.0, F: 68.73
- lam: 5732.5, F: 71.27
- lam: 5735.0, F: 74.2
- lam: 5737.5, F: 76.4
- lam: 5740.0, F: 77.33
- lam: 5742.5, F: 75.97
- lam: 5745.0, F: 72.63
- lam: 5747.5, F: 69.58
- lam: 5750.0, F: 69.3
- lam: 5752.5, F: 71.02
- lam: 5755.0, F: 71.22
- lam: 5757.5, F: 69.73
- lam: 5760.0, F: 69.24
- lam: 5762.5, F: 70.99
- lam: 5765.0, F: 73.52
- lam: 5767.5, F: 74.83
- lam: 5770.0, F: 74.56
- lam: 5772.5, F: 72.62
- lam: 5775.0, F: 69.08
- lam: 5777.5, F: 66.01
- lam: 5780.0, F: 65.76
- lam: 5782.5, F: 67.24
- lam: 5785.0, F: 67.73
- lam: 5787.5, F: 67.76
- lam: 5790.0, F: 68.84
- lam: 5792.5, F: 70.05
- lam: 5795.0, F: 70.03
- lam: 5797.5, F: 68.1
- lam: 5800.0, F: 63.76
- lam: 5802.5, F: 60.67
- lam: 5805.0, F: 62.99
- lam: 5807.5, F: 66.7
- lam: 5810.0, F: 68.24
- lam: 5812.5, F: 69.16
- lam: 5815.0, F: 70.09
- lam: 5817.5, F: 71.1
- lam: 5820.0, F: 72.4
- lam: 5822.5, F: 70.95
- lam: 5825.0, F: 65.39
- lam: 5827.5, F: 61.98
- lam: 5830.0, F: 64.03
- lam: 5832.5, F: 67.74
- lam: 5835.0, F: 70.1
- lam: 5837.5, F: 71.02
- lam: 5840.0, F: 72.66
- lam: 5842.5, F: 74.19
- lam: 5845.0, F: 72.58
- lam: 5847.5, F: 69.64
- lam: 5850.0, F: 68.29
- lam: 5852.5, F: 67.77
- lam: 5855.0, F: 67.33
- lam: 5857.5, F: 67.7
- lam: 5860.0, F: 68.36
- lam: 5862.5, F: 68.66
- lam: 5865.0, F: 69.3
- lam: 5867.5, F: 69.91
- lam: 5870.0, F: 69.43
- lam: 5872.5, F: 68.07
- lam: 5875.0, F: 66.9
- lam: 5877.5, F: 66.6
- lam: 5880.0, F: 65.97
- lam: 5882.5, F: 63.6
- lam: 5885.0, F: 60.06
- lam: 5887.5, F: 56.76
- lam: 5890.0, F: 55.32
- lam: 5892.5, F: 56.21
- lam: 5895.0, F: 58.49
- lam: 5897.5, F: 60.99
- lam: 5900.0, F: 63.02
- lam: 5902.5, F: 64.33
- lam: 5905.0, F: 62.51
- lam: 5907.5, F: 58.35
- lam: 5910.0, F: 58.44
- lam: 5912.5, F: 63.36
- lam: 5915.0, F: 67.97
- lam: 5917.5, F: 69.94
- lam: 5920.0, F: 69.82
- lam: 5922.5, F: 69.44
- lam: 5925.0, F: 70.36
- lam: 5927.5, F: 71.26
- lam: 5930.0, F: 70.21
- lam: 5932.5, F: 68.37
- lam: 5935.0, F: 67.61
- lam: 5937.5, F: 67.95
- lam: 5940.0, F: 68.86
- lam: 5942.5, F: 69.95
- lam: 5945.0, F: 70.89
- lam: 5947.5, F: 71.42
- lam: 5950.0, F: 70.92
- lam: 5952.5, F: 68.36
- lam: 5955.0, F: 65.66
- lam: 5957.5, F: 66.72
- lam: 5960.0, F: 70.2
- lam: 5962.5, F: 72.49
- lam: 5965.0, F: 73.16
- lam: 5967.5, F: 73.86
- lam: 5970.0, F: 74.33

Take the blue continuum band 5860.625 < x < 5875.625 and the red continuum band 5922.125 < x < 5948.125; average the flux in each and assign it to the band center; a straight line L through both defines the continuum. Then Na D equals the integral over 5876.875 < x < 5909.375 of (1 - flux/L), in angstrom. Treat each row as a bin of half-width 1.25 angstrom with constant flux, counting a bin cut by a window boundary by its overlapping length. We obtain 3.9 angstrom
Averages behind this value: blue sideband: 68.8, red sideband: 69.6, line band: 60.8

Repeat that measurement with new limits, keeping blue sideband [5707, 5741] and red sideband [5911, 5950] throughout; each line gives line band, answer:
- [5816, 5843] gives 0.30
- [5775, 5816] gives 1.77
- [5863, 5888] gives 1.27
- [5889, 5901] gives 1.84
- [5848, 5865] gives 0.37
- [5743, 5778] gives -0.42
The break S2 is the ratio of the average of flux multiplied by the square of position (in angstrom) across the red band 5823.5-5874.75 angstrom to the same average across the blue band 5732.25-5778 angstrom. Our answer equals 1.0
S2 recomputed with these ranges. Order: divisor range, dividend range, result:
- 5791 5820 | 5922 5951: 1.08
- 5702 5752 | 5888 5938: 0.97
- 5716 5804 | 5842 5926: 0.97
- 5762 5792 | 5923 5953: 1.05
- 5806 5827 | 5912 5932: 1.04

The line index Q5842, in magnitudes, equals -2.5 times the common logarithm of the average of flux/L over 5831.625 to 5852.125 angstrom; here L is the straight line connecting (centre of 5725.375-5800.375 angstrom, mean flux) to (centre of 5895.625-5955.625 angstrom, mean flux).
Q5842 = -0.03 mag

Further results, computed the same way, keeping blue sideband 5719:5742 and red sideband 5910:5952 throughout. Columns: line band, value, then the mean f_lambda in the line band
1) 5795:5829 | 0.06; 67.1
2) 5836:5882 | 0.02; 69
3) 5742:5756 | 0.01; 71.4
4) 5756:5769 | 0.00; 71.7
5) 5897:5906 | 0.11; 62.9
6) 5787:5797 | 0.03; 69.2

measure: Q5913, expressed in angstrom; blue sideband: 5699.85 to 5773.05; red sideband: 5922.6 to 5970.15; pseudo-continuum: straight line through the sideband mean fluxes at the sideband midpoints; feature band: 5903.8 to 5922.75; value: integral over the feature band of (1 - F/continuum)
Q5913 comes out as 1.5 angstrom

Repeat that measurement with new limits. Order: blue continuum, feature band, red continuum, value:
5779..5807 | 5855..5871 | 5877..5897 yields -1.80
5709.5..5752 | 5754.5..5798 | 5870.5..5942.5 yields -0.24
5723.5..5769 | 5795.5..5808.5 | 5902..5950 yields 1.07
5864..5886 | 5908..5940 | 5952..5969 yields 0.47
